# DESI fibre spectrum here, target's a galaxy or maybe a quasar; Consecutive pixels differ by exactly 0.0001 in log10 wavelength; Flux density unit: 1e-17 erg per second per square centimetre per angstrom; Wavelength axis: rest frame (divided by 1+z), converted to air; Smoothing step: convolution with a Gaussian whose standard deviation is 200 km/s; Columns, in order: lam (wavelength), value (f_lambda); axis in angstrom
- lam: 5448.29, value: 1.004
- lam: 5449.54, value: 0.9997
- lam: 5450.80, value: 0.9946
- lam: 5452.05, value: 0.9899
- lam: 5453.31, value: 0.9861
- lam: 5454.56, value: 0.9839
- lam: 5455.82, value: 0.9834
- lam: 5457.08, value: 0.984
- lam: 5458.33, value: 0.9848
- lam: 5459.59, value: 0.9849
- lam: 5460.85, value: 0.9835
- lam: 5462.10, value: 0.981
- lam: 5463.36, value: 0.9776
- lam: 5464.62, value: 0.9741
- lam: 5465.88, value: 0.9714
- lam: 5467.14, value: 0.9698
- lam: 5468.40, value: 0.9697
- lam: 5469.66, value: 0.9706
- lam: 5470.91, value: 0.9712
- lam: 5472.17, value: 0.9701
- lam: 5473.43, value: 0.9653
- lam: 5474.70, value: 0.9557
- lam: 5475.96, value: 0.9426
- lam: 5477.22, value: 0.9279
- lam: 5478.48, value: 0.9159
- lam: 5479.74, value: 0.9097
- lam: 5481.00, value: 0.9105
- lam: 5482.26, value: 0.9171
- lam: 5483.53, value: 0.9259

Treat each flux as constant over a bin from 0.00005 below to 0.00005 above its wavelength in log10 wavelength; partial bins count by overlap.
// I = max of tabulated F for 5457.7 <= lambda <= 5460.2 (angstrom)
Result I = 0.9849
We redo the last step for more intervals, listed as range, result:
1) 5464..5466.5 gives 0.9741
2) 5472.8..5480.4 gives 0.9653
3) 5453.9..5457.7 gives 0.984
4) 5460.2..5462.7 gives 0.9835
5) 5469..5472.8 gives 0.9712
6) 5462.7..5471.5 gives 0.9776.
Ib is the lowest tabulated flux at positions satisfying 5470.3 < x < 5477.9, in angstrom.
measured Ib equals 0.9279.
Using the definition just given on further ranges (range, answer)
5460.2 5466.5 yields 0.9714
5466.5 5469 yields 0.9697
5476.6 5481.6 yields 0.9097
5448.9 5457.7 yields 0.9834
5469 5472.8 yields 0.9701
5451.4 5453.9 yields 0.9861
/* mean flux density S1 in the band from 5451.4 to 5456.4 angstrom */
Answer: 0.986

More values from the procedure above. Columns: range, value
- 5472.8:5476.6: 0.953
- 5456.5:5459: 0.986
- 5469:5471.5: 0.974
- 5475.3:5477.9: 0.936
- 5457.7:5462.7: 0.985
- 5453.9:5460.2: 0.985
